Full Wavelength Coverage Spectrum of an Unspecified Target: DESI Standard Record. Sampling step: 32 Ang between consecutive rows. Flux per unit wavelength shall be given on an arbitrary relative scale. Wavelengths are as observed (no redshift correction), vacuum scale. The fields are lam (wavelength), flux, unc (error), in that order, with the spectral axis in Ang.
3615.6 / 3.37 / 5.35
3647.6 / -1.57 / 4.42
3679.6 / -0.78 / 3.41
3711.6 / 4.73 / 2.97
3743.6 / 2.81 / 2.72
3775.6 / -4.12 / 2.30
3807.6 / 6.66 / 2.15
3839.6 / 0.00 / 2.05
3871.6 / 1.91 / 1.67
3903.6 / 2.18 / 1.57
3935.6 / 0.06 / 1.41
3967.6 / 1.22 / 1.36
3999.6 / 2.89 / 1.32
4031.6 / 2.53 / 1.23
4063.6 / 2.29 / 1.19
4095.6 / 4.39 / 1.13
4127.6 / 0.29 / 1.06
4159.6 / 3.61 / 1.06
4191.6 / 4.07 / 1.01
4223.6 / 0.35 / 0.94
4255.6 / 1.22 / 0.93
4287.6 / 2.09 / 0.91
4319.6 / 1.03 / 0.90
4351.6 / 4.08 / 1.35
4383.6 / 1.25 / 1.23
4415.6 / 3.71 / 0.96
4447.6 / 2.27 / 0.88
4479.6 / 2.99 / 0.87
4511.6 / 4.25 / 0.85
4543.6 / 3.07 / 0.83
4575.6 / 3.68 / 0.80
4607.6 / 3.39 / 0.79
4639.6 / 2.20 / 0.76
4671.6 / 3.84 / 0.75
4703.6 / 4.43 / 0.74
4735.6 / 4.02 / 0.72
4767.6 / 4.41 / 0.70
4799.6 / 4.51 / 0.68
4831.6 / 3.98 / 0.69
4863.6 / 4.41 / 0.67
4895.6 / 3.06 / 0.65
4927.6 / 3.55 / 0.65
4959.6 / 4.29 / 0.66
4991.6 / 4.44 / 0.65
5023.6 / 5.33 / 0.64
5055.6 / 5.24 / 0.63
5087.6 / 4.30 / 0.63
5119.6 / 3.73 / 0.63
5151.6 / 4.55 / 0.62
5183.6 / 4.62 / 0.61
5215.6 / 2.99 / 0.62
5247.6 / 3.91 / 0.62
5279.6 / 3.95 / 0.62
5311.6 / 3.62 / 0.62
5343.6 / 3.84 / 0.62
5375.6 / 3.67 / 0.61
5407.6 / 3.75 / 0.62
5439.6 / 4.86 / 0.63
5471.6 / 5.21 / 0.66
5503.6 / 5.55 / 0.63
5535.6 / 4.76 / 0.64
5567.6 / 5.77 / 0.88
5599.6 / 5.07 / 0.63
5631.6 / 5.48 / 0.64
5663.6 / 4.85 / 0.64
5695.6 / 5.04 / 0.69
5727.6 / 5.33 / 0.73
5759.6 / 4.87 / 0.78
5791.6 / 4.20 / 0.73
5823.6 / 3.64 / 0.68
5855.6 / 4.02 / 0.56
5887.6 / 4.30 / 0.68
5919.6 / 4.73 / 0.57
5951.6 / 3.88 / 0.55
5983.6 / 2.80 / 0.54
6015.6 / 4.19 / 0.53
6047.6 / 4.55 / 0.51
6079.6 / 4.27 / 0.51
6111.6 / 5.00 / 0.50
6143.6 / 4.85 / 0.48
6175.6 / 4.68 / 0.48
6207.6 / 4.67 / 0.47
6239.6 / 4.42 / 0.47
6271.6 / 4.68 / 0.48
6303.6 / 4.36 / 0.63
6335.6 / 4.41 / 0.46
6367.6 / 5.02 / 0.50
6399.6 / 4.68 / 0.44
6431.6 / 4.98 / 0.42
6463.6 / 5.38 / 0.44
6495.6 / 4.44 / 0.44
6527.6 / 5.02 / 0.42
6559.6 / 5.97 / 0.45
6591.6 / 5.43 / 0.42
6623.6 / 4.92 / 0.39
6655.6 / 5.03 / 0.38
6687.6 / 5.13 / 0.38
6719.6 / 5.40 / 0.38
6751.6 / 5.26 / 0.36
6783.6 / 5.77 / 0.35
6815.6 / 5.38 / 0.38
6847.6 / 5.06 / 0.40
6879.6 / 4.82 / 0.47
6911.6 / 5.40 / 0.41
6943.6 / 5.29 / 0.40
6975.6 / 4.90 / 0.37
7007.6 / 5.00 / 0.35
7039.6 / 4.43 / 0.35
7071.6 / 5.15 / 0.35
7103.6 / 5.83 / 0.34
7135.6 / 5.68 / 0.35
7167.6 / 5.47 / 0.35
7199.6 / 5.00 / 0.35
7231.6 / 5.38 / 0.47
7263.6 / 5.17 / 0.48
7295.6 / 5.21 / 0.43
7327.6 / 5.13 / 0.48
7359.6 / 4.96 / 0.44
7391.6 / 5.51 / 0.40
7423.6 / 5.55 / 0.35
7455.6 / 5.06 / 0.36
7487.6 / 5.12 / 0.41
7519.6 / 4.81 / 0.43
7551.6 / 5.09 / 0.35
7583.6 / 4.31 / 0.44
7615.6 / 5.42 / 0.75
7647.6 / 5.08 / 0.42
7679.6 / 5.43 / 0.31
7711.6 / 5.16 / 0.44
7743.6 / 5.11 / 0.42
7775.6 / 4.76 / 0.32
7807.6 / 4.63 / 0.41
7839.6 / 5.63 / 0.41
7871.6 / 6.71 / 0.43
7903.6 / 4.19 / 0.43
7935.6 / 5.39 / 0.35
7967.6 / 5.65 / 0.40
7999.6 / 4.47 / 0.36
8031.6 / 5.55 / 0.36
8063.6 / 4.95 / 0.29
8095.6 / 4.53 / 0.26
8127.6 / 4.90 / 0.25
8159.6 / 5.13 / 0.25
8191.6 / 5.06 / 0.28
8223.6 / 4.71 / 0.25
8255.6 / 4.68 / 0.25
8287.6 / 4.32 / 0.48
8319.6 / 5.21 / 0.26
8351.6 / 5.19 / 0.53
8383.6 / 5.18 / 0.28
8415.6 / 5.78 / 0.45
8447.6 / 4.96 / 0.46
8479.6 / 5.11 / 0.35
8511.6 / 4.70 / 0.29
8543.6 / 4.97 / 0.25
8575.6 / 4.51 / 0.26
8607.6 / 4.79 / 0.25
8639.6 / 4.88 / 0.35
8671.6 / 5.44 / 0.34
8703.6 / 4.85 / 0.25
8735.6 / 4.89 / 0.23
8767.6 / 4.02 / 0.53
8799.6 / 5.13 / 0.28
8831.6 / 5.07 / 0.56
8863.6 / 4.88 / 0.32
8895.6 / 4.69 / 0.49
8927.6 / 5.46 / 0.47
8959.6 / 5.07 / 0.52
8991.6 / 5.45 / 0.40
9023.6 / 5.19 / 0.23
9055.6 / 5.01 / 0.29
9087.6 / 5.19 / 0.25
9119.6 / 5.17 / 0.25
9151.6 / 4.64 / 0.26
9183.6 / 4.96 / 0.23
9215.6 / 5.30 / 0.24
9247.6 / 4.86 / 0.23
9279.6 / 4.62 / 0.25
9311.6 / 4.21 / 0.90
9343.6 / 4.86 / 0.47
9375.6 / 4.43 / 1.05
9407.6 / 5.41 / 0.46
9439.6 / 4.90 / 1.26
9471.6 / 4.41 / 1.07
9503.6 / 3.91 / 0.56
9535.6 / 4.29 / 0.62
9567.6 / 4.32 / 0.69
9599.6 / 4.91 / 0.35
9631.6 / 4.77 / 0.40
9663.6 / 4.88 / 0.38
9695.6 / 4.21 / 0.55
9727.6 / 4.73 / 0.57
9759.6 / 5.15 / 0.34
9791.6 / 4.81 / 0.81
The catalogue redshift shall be 0.20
